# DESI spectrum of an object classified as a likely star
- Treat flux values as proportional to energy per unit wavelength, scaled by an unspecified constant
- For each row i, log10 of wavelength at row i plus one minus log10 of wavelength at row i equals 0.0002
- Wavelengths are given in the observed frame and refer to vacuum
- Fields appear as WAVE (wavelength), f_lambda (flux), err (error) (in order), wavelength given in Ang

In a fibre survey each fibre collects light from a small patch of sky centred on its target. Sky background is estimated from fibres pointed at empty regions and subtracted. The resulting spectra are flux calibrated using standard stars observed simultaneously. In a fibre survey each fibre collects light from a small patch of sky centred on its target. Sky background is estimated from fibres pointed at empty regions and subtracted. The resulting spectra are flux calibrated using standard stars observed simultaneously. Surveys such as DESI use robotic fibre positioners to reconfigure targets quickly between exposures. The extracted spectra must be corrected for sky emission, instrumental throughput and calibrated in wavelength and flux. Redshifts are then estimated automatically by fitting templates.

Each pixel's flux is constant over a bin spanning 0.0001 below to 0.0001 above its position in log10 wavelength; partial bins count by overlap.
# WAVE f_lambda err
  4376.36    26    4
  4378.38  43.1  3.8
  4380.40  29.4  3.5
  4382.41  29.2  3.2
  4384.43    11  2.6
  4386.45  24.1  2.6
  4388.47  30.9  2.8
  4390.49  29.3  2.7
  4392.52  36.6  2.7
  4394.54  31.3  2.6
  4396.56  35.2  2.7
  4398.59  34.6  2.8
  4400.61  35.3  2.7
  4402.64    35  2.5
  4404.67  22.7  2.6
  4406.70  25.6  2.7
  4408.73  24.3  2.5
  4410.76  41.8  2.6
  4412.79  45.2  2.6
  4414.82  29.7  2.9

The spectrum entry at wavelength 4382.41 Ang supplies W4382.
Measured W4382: 29.2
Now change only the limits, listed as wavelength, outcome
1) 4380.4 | 29.4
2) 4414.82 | 29.7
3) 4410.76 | 41.8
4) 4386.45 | 24.1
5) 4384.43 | 11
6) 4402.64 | 35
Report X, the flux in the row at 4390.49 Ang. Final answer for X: 29.3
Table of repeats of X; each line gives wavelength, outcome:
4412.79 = 45.2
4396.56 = 35.2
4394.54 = 31.3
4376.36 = 26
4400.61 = 35.3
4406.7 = 25.6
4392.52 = 36.6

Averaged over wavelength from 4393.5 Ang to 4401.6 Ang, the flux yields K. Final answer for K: 34.1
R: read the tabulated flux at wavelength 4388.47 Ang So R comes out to 30.9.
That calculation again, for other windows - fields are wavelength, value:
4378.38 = 43.1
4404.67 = 22.7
